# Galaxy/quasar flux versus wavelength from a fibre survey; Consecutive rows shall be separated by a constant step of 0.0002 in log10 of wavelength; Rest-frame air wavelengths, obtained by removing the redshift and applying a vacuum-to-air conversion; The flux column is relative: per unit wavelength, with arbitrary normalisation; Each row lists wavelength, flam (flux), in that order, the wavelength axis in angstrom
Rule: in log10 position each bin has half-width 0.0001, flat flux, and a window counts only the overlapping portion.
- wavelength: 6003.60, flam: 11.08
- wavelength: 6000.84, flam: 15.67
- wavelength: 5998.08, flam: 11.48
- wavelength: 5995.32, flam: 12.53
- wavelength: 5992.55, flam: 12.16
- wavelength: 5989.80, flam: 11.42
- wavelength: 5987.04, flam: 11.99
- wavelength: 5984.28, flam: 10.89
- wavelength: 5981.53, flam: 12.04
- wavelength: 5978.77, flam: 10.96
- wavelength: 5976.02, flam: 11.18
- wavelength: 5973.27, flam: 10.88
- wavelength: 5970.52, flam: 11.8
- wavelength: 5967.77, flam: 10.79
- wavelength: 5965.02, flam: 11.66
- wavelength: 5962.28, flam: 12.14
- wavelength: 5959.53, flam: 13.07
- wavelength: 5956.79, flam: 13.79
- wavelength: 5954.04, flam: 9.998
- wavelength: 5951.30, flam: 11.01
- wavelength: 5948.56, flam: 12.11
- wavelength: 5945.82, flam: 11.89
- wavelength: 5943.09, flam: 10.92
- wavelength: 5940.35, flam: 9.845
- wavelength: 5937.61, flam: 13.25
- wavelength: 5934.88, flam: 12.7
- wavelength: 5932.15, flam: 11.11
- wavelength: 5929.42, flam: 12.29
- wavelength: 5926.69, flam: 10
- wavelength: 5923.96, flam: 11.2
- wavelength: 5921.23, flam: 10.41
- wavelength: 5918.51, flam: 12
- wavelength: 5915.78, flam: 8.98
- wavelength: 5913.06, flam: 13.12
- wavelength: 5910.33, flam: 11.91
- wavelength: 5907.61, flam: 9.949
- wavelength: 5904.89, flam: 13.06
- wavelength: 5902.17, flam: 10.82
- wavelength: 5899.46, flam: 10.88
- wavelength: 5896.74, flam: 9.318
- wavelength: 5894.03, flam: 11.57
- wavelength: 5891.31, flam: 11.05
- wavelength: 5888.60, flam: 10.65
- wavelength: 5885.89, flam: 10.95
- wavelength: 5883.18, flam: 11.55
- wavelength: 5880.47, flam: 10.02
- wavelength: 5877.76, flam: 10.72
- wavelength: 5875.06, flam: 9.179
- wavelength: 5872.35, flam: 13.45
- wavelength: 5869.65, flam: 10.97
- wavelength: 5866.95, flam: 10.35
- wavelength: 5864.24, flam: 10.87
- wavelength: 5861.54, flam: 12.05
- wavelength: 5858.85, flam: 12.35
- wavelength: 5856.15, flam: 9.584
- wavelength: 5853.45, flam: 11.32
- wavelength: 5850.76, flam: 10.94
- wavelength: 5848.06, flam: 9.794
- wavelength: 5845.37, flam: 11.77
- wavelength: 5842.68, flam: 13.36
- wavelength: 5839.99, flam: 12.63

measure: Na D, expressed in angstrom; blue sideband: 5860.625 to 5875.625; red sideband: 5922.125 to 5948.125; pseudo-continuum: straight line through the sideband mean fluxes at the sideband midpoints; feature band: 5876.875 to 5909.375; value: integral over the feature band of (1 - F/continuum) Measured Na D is 1.2 angstrom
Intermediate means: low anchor 11.2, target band 10.9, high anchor 11.5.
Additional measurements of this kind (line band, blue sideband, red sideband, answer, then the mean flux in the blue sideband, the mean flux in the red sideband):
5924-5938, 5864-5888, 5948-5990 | -0.5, 10.9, 11.6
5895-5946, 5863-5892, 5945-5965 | 1.2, 10.9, 12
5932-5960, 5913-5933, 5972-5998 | -1.4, 11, 11.6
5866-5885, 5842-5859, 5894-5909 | 0.2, 11.1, 10.9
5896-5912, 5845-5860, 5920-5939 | 0.4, 10.9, 11.6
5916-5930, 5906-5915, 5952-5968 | 0.8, 11.5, 11.9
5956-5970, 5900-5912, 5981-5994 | -0.7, 11.4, 11.7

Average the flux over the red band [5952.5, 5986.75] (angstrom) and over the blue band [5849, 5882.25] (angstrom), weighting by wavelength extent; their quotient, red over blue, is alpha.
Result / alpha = 1.1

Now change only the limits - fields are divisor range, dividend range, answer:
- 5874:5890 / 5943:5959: 1.12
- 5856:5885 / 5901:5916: 1.04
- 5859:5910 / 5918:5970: 1.05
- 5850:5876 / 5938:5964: 1.05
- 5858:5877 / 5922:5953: 1.02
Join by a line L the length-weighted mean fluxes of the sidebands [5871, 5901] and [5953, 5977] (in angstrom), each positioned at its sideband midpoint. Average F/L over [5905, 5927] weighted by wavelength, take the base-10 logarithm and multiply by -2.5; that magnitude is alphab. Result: 0.007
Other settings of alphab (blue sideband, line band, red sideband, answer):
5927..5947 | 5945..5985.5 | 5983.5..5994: 0.00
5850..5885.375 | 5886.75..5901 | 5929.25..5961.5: 0.06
